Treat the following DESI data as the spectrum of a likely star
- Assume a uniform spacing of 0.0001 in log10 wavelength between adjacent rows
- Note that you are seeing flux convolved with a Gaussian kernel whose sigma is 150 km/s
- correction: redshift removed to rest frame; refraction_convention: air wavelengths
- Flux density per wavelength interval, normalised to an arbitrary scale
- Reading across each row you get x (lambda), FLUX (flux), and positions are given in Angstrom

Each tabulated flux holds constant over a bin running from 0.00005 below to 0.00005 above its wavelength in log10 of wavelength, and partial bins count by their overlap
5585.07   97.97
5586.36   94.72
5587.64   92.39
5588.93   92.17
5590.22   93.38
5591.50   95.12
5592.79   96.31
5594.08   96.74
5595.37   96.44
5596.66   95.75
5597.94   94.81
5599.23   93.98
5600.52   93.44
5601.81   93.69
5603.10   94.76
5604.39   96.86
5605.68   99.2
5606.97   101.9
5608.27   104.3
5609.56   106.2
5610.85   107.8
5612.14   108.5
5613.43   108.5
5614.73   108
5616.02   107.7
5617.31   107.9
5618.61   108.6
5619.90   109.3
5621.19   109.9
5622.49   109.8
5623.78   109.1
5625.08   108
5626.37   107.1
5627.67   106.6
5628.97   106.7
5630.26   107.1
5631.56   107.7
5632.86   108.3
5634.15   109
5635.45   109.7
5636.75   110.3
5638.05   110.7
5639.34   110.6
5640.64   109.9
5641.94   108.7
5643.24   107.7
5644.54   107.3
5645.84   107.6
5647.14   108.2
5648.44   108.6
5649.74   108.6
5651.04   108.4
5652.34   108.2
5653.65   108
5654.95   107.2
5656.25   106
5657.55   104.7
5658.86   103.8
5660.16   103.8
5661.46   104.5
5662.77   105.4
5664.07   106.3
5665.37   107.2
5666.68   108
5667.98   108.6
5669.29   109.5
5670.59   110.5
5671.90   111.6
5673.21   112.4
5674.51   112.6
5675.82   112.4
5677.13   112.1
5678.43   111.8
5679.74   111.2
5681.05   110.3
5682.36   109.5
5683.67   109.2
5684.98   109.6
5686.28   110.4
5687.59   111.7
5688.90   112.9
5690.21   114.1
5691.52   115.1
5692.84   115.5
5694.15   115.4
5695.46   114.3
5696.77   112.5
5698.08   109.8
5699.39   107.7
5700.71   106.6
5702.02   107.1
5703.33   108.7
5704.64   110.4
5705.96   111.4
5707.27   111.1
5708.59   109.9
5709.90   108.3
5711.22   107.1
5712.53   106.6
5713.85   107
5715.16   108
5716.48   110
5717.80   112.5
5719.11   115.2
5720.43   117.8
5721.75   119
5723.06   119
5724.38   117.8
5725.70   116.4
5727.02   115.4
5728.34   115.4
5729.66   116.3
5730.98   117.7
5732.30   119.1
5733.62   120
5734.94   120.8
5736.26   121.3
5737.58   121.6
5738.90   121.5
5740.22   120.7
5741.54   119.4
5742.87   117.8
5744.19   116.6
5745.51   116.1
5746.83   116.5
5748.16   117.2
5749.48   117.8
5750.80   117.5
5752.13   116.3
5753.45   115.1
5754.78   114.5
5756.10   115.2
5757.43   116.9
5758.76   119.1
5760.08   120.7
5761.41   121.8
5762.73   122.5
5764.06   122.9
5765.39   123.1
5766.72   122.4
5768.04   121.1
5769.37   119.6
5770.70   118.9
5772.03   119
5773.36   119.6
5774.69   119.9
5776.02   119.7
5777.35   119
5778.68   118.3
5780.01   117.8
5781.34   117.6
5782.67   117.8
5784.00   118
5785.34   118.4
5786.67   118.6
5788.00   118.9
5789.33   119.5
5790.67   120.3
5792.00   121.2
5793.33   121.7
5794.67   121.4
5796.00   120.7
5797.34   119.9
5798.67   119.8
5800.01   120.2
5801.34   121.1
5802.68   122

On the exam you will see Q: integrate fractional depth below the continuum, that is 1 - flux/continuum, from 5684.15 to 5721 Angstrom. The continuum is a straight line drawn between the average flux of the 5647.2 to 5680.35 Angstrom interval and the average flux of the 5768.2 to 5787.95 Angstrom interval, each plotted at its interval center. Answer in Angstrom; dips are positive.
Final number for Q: 0.3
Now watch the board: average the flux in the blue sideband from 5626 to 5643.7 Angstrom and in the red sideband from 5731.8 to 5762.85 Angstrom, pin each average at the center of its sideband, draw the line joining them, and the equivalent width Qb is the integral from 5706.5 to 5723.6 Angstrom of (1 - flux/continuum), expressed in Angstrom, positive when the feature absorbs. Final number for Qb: 0.6 Angstrom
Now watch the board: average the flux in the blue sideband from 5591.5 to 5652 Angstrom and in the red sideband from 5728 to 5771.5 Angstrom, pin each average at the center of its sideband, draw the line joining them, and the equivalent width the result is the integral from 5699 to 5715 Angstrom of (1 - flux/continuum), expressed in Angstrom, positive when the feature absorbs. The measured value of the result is 0.8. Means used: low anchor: 105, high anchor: 119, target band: 108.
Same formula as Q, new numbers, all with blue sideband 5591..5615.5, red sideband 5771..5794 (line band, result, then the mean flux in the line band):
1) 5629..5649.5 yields -1.02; 109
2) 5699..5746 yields -0.74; 114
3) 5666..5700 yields -1.00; 111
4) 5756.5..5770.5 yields -0.45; 121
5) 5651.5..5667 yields -0.05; 106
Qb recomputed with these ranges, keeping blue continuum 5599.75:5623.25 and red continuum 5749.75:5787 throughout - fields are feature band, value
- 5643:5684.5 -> 0.2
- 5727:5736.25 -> -0.2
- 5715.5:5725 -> -0.1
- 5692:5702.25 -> 0.1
